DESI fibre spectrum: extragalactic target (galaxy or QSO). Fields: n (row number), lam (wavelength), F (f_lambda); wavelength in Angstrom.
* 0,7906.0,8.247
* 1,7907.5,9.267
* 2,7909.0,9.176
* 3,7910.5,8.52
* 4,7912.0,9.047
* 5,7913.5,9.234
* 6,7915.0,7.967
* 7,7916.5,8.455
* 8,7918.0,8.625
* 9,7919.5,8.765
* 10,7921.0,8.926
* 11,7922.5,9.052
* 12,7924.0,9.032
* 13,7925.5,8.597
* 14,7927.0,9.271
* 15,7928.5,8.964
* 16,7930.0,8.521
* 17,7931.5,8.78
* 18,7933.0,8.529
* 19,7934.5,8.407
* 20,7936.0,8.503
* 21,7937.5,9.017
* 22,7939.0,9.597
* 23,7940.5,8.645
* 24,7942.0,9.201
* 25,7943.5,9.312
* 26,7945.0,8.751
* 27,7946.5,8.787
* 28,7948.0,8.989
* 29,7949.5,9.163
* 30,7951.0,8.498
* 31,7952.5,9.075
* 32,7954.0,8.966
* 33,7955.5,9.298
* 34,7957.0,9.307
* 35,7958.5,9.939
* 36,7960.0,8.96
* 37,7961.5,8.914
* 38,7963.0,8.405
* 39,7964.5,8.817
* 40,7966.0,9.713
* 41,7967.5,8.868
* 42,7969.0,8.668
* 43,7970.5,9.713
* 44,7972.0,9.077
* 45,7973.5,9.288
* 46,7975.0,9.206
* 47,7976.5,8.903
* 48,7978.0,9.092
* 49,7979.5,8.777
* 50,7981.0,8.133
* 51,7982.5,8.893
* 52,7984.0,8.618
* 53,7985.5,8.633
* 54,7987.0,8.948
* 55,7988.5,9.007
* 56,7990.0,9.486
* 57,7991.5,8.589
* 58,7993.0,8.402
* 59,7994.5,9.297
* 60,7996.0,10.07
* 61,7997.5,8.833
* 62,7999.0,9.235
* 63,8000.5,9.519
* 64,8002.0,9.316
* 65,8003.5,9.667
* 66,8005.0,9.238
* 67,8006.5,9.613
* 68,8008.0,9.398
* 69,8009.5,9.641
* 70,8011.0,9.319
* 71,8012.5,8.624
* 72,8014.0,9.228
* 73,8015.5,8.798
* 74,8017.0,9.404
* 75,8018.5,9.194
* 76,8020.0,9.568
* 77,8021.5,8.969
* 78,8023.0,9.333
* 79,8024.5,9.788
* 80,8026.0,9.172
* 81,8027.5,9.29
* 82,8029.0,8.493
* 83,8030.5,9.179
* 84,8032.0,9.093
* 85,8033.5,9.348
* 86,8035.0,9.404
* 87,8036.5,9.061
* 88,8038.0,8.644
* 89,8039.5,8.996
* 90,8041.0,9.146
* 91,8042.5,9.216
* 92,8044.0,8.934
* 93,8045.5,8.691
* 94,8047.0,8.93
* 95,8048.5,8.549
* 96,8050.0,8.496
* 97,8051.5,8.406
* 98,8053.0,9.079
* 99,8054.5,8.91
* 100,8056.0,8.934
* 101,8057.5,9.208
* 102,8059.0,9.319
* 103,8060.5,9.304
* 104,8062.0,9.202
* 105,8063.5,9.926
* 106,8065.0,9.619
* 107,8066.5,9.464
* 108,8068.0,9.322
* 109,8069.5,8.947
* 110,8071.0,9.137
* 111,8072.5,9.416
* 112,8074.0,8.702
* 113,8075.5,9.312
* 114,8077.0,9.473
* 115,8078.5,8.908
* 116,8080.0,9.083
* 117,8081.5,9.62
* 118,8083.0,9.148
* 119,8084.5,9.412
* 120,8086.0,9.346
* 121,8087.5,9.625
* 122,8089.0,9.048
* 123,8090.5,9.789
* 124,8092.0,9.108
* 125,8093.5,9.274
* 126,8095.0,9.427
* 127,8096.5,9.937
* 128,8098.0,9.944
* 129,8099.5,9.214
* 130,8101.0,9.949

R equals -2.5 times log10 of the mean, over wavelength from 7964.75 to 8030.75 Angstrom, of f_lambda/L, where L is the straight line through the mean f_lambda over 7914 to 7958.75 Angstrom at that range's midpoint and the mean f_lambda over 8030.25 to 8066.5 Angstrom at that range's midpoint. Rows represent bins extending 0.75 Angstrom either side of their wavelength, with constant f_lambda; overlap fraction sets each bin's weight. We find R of -0.02 mag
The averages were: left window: 8.89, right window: 9.07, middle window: 9.14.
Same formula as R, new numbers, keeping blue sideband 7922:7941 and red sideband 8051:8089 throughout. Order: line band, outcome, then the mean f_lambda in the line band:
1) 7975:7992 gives 0.02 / 8.85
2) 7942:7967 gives -0.02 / 9.06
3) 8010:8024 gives -0.01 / 9.18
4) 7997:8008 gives -0.04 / 9.36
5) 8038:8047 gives 0.02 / 8.96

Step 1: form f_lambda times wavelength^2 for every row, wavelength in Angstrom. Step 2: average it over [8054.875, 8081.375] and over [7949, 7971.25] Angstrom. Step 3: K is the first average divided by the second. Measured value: 1.05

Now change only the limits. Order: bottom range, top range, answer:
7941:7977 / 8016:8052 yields 1.02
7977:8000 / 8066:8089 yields 1.06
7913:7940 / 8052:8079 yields 1.09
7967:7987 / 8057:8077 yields 1.07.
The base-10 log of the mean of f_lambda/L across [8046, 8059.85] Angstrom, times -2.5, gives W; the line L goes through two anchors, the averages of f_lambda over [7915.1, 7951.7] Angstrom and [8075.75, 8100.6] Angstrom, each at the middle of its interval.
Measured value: 0.05 mag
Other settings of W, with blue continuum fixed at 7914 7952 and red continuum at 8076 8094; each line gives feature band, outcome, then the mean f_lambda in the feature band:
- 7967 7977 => -0.02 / 9.11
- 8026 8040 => 0.01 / 9.06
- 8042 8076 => 0.02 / 9.09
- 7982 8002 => 0.00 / 9.05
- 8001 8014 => -0.03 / 9.35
